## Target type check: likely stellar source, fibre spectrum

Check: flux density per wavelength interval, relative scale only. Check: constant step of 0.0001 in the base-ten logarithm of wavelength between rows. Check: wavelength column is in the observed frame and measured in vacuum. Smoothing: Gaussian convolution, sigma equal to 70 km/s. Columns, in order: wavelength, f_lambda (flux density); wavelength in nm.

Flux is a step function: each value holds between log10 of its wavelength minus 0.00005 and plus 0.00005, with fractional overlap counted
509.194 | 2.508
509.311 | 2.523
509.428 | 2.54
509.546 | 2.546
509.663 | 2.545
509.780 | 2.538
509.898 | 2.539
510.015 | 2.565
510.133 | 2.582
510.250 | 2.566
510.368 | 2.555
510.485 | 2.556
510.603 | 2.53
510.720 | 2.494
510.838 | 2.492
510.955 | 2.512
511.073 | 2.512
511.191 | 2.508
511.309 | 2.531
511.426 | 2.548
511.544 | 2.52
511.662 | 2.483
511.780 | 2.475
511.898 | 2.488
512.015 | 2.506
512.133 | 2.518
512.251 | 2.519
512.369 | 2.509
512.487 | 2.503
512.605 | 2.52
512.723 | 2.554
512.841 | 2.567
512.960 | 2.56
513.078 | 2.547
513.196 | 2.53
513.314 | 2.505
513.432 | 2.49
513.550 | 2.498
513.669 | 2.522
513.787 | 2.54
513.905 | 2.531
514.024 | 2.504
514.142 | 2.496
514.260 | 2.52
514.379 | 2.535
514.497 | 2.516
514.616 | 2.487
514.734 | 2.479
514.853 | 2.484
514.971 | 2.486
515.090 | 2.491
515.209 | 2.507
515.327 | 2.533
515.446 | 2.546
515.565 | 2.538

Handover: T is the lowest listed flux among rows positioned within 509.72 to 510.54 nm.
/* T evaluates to 2.538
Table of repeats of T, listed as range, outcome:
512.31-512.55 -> 2.503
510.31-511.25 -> 2.492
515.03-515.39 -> 2.491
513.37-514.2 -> 2.49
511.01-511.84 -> 2.475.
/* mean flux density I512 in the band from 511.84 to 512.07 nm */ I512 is 2.51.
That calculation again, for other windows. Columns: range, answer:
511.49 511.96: 2.49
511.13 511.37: 2.52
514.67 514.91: 2.48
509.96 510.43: 2.57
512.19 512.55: 2.51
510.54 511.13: 2.51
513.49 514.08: 2.52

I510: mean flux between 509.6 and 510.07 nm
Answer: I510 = 2.55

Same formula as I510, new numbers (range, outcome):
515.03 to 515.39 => 2.51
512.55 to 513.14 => 2.55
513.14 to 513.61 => 2.5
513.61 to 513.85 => 2.54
